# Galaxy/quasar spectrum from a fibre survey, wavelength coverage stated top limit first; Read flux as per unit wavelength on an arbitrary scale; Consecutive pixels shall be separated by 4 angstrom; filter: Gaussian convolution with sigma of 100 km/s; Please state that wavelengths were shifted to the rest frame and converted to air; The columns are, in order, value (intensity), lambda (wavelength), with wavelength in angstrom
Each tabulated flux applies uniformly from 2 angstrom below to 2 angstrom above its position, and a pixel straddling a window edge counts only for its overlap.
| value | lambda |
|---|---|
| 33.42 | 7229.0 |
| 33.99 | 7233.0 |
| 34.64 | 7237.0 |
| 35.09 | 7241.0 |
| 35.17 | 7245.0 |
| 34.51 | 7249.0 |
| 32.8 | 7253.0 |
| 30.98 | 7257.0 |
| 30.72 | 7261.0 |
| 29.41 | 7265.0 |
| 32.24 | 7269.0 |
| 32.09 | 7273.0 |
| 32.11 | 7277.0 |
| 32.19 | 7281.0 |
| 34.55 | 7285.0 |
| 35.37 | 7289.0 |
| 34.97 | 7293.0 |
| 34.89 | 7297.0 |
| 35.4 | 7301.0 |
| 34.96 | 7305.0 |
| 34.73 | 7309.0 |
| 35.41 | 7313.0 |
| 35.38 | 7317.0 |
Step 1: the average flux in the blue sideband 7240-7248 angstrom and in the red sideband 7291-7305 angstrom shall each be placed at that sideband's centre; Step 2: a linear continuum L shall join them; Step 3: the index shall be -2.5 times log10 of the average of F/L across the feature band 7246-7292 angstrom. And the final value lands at 0.080 mag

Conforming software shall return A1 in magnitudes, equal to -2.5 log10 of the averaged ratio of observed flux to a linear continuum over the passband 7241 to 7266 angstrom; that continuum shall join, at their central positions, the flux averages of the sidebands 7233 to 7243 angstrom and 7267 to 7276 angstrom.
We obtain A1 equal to 0.03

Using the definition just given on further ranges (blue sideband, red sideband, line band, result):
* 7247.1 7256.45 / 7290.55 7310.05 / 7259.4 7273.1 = 0.09 mag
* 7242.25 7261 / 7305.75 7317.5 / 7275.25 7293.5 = 0.01 mag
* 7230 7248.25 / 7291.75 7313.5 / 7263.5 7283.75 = 0.10 mag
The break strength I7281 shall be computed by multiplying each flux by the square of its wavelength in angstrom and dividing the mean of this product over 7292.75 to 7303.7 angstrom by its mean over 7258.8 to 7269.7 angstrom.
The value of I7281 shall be 1.16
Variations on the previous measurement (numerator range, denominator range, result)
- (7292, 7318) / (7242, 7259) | 1.06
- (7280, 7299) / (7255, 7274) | 1.12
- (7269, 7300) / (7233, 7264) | 1.02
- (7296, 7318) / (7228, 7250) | 1.04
